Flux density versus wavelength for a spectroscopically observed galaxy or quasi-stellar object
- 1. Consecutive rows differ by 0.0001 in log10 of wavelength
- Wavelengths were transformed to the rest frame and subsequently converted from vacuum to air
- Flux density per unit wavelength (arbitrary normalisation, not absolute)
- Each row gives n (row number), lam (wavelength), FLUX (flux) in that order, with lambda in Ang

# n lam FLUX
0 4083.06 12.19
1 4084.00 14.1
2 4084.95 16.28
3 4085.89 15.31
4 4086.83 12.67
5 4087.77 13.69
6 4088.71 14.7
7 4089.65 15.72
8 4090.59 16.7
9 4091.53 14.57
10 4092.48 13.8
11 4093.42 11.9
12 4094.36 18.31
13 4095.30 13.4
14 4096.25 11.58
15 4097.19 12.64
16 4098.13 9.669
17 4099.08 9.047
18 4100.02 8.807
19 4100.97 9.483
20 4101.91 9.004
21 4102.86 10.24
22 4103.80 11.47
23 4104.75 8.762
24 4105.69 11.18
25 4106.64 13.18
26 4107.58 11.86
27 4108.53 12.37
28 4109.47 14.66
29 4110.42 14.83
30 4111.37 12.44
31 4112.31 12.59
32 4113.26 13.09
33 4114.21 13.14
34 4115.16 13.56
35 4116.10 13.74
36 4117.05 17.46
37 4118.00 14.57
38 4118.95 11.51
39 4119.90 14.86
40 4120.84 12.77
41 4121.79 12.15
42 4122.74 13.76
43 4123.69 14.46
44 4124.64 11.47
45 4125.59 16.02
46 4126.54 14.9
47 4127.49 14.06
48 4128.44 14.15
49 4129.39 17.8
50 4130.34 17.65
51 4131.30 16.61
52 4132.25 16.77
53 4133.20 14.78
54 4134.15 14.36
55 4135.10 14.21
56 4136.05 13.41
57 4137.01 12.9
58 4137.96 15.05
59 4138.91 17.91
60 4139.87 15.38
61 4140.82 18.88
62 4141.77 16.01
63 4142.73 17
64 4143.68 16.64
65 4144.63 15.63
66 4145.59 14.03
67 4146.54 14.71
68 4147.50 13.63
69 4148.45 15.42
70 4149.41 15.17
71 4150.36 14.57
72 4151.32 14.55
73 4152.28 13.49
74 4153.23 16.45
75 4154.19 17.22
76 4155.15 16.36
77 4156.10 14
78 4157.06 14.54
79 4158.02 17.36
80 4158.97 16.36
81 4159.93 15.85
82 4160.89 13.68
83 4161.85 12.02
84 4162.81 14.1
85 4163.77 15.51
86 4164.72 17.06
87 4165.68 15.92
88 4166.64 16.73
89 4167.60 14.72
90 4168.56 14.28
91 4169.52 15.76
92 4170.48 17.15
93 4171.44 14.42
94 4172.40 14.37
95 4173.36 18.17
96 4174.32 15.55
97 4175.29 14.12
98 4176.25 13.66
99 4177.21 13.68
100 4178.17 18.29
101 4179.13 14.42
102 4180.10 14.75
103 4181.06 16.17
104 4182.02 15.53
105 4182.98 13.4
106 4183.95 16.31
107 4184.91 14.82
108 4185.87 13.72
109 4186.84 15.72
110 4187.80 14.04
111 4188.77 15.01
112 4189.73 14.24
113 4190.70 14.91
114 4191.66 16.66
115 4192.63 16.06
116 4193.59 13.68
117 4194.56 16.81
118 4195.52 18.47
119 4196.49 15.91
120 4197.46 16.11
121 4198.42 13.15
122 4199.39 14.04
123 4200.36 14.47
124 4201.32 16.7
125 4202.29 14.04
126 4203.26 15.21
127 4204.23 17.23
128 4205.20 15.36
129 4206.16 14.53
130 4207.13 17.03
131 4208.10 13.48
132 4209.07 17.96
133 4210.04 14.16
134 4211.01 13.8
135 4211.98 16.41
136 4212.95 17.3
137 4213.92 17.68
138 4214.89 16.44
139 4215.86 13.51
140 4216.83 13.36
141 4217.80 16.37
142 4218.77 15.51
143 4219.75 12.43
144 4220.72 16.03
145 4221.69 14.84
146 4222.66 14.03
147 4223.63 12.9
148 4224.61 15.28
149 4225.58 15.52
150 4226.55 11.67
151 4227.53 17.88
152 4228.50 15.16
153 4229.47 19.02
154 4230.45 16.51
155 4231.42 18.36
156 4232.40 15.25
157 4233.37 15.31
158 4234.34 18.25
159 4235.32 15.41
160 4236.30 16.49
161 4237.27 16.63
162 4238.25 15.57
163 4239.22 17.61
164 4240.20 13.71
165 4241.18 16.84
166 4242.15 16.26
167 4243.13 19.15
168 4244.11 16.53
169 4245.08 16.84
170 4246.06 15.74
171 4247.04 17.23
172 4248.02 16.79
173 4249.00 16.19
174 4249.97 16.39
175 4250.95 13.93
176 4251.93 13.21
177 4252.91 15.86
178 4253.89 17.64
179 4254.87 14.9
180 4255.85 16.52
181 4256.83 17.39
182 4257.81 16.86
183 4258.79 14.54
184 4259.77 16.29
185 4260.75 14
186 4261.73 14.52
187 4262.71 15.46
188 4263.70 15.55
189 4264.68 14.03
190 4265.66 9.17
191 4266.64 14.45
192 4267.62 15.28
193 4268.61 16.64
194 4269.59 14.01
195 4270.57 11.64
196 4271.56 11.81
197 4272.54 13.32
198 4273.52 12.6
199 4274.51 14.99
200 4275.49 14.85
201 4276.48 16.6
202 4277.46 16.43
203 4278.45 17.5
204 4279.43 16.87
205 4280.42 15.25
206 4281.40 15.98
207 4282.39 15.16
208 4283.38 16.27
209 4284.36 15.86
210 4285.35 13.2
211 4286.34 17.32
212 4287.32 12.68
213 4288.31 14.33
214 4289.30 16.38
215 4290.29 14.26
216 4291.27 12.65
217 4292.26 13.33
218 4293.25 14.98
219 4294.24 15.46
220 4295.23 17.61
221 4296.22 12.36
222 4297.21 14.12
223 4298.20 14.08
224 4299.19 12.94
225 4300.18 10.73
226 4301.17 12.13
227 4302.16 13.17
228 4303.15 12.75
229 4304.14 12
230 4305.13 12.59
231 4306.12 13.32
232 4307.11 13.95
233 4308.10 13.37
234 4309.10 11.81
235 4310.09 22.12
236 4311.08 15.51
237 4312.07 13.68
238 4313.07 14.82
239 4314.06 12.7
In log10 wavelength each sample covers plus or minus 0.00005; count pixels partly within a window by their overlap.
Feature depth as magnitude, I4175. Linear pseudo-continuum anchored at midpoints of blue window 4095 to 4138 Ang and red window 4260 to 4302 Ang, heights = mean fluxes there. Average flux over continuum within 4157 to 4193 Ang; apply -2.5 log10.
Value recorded -0.12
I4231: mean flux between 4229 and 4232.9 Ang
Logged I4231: 17.3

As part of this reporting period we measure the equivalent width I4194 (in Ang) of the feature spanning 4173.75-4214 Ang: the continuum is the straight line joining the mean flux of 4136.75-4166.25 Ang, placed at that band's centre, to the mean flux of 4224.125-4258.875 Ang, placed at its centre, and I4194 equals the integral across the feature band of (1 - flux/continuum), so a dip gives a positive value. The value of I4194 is 1.17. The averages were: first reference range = 15.4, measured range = 15.3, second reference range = 16.2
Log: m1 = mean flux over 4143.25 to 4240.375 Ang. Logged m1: 15.4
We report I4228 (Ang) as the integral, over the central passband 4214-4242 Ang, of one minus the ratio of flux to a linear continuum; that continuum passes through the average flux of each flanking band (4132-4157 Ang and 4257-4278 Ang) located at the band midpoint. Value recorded -1.6 Ang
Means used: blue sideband 15.3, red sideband 14.5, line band 15.6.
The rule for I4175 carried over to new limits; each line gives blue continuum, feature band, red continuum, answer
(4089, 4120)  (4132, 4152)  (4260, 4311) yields -0.17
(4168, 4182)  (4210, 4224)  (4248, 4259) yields 0.04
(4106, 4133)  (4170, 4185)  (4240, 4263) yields -0.03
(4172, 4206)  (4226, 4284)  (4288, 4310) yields -0.09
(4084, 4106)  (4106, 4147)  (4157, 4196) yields -0.07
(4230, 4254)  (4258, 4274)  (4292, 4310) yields 0.09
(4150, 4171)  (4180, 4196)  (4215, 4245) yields 0.01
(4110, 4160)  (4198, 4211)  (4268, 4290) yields -0.01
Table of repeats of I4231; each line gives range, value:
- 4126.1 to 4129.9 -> 15.3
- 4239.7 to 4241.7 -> 15.3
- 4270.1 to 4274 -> 12.3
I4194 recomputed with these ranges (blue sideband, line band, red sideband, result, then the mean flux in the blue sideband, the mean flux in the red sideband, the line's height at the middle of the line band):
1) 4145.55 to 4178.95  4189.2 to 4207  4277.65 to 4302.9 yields -0.47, 15.2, 14.6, 15.1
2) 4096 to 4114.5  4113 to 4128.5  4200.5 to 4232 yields -2.35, 11.5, 15.5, 12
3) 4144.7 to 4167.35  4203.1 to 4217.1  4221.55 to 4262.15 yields 0.04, 15.2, 15.9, 15.7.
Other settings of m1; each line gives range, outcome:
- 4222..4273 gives 15.5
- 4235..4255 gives 16.2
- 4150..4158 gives 15.3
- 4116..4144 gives 15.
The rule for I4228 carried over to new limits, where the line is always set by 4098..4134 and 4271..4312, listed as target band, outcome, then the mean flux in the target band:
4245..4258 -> -1.76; 16.1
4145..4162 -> -2.00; 15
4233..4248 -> -2.61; 16.5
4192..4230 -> -4.16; 15.4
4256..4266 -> -0.50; 14.9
